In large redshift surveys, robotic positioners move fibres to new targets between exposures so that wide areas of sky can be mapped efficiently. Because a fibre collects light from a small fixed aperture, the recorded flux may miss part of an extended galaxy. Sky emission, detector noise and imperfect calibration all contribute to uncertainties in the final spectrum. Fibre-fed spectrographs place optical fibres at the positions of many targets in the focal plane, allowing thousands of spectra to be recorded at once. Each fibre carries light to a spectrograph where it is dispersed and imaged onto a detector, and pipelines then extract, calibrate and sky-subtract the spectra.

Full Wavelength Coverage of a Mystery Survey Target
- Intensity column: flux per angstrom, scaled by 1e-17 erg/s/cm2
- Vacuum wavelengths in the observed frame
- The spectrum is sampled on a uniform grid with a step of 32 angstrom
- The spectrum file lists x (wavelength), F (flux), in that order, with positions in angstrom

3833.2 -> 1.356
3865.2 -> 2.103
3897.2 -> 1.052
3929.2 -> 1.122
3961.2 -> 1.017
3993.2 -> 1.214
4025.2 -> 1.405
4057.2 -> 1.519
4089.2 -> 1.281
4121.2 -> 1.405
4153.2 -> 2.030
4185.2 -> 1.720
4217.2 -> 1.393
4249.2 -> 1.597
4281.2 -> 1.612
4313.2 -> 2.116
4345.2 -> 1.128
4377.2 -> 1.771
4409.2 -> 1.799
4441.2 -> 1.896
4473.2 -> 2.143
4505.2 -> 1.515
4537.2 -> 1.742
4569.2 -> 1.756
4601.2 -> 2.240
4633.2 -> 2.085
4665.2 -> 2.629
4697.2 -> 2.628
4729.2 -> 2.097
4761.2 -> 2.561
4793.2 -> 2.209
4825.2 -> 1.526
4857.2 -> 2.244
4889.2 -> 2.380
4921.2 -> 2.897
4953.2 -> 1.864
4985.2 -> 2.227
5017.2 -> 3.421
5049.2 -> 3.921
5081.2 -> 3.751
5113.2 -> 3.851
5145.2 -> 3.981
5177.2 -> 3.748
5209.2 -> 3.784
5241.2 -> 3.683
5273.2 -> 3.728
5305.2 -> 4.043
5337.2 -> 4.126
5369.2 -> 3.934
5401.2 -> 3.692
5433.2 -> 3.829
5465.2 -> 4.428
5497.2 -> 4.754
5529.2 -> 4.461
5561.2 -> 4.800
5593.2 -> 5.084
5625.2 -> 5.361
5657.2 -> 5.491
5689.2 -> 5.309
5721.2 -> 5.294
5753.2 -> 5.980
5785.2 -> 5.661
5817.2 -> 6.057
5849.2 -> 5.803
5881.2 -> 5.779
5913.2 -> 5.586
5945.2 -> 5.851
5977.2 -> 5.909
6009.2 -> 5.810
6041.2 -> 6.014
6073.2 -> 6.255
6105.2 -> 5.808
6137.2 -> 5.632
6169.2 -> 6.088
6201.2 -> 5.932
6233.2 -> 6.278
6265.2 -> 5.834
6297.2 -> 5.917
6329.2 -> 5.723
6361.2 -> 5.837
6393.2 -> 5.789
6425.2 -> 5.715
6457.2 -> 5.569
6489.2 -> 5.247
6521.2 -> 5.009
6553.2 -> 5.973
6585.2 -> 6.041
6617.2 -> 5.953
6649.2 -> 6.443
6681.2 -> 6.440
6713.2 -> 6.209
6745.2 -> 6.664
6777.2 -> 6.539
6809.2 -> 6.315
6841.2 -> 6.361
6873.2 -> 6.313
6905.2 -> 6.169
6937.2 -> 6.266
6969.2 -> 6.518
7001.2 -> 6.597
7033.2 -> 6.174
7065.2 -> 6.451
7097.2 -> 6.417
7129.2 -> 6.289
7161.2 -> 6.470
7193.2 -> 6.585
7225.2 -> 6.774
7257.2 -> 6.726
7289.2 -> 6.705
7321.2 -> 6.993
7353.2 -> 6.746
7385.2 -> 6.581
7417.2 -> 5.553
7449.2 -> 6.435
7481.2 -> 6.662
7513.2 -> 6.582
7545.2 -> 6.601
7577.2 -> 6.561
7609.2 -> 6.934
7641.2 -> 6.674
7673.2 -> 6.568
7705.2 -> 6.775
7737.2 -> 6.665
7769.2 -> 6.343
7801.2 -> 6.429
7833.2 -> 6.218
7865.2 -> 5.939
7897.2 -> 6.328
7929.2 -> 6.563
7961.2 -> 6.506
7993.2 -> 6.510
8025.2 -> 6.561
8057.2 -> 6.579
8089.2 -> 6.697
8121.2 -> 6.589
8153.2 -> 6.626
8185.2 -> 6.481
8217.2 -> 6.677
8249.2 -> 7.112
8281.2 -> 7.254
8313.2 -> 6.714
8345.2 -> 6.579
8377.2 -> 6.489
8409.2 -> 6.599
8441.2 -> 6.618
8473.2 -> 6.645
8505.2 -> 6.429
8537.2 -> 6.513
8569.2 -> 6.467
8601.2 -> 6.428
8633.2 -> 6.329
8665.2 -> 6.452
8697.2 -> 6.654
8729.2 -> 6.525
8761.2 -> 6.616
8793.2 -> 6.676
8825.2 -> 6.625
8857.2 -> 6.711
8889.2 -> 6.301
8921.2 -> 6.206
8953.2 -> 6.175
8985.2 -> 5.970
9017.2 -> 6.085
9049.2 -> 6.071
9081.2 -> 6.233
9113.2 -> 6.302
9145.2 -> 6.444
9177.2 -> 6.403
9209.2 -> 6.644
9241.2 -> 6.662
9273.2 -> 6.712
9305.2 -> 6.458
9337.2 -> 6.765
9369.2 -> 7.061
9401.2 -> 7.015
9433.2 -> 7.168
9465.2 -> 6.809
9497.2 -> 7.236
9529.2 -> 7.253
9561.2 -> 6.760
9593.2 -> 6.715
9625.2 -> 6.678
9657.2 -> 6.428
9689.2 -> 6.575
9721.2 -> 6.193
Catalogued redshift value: 0.258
